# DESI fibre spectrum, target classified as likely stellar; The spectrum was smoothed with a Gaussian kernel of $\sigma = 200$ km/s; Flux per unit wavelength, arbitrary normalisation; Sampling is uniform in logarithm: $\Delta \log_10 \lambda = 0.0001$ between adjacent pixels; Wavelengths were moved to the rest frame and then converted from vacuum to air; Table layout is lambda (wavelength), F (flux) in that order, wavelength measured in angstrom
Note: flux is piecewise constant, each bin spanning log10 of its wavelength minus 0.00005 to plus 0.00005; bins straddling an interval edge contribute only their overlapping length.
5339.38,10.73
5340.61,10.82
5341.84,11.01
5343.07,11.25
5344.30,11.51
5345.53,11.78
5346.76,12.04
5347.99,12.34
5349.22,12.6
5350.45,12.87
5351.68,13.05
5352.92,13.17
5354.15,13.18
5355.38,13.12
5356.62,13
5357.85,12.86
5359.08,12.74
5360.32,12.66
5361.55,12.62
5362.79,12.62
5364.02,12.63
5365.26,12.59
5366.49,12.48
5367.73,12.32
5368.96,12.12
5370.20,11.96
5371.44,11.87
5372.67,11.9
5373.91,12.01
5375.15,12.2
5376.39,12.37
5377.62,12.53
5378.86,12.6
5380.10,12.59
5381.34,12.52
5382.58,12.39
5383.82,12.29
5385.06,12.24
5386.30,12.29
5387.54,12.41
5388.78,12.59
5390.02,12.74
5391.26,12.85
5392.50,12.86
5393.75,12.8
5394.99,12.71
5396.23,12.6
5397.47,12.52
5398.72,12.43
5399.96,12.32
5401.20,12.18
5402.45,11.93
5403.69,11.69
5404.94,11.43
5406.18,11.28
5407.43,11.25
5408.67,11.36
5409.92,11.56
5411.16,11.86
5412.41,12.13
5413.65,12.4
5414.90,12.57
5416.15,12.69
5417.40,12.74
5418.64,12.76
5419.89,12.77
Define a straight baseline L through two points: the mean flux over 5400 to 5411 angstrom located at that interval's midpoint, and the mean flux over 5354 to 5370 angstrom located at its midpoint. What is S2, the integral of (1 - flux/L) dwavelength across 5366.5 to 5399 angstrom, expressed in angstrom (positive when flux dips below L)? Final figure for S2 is -0.7 angstrom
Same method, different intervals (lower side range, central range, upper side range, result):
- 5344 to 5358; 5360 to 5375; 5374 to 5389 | 0.3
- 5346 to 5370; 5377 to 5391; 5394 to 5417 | -0.2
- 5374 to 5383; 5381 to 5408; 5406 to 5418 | -0.1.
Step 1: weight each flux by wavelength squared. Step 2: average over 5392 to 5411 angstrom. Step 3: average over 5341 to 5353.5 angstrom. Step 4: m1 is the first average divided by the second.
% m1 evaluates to 1.0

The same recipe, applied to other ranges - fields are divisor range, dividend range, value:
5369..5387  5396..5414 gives 0.98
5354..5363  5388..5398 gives 1.00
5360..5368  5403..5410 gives 0.92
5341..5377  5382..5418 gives 1.01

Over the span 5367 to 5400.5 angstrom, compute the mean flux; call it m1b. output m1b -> 12.4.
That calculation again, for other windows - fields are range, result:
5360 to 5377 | 12.3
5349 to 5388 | 12.5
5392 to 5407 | 12.2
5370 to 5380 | 12.2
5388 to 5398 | 12.7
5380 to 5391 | 12.5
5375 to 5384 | 12.5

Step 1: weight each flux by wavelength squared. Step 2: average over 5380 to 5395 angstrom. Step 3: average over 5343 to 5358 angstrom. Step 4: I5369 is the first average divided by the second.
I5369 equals 1.01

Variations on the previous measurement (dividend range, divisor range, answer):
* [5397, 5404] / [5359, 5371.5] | 0.99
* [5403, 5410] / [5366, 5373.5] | 0.96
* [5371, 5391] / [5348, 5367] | 0.97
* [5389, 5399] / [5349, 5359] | 0.99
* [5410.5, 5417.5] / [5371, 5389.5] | 1.02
